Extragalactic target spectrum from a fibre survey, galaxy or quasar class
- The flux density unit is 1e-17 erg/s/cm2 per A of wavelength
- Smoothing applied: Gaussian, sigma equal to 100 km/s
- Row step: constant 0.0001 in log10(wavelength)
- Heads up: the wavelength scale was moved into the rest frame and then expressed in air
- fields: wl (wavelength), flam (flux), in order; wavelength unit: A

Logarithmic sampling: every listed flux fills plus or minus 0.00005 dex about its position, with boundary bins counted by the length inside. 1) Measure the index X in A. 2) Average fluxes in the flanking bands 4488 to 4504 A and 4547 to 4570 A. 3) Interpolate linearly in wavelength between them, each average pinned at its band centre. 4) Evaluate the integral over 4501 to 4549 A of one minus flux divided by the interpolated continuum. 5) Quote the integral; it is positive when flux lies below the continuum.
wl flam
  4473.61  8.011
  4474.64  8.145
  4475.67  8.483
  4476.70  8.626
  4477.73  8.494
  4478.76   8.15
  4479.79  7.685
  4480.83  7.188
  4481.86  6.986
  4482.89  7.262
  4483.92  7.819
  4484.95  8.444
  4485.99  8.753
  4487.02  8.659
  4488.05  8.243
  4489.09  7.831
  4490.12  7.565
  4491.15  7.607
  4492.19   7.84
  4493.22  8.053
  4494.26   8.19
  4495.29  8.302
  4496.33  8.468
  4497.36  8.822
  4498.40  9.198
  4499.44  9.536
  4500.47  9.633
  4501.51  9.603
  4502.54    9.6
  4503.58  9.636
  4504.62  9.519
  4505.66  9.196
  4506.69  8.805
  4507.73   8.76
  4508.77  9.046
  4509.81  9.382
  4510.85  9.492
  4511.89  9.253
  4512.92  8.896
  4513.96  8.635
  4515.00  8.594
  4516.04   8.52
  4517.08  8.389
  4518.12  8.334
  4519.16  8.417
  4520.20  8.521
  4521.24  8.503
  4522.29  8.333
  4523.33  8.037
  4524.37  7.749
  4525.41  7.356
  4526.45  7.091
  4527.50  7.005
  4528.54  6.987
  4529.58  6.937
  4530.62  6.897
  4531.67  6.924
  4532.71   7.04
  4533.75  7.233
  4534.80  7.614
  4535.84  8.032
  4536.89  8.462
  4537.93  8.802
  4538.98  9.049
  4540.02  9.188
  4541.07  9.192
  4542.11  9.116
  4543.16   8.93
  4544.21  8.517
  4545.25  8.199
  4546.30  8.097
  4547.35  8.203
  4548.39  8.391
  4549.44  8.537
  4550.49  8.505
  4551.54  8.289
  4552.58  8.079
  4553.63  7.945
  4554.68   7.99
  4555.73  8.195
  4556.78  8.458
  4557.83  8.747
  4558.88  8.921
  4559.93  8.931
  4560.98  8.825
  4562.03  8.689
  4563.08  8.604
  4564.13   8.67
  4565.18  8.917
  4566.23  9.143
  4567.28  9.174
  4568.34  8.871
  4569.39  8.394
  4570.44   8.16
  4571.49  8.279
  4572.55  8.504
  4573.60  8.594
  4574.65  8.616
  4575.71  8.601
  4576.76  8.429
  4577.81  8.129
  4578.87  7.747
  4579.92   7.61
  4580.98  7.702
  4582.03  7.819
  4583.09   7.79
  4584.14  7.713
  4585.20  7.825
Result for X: 1.2 A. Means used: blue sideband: 8.64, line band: 8.4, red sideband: 8.57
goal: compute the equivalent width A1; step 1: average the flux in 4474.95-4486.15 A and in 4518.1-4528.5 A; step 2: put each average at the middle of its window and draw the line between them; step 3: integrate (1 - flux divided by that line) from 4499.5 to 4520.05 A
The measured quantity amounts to -2.96 A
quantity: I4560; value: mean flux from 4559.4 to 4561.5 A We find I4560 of 8.88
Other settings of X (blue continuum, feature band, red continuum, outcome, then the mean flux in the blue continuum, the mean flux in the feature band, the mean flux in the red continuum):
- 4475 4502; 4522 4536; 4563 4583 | 1.7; 8.28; 7.34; 8.4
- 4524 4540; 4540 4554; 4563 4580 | -1.0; 7.6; 8.5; 8.52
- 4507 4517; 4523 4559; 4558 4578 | 2.9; 8.92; 8.07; 8.67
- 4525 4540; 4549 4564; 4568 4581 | -0.9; 7.59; 8.48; 8.29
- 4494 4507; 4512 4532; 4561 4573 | 2.4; 9.14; 7.94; 8.68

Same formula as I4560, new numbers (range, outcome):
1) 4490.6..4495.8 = 8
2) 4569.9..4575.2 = 8.43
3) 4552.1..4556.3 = 8.05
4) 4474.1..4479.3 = 8.38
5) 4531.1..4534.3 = 7.06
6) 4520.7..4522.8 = 8.39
